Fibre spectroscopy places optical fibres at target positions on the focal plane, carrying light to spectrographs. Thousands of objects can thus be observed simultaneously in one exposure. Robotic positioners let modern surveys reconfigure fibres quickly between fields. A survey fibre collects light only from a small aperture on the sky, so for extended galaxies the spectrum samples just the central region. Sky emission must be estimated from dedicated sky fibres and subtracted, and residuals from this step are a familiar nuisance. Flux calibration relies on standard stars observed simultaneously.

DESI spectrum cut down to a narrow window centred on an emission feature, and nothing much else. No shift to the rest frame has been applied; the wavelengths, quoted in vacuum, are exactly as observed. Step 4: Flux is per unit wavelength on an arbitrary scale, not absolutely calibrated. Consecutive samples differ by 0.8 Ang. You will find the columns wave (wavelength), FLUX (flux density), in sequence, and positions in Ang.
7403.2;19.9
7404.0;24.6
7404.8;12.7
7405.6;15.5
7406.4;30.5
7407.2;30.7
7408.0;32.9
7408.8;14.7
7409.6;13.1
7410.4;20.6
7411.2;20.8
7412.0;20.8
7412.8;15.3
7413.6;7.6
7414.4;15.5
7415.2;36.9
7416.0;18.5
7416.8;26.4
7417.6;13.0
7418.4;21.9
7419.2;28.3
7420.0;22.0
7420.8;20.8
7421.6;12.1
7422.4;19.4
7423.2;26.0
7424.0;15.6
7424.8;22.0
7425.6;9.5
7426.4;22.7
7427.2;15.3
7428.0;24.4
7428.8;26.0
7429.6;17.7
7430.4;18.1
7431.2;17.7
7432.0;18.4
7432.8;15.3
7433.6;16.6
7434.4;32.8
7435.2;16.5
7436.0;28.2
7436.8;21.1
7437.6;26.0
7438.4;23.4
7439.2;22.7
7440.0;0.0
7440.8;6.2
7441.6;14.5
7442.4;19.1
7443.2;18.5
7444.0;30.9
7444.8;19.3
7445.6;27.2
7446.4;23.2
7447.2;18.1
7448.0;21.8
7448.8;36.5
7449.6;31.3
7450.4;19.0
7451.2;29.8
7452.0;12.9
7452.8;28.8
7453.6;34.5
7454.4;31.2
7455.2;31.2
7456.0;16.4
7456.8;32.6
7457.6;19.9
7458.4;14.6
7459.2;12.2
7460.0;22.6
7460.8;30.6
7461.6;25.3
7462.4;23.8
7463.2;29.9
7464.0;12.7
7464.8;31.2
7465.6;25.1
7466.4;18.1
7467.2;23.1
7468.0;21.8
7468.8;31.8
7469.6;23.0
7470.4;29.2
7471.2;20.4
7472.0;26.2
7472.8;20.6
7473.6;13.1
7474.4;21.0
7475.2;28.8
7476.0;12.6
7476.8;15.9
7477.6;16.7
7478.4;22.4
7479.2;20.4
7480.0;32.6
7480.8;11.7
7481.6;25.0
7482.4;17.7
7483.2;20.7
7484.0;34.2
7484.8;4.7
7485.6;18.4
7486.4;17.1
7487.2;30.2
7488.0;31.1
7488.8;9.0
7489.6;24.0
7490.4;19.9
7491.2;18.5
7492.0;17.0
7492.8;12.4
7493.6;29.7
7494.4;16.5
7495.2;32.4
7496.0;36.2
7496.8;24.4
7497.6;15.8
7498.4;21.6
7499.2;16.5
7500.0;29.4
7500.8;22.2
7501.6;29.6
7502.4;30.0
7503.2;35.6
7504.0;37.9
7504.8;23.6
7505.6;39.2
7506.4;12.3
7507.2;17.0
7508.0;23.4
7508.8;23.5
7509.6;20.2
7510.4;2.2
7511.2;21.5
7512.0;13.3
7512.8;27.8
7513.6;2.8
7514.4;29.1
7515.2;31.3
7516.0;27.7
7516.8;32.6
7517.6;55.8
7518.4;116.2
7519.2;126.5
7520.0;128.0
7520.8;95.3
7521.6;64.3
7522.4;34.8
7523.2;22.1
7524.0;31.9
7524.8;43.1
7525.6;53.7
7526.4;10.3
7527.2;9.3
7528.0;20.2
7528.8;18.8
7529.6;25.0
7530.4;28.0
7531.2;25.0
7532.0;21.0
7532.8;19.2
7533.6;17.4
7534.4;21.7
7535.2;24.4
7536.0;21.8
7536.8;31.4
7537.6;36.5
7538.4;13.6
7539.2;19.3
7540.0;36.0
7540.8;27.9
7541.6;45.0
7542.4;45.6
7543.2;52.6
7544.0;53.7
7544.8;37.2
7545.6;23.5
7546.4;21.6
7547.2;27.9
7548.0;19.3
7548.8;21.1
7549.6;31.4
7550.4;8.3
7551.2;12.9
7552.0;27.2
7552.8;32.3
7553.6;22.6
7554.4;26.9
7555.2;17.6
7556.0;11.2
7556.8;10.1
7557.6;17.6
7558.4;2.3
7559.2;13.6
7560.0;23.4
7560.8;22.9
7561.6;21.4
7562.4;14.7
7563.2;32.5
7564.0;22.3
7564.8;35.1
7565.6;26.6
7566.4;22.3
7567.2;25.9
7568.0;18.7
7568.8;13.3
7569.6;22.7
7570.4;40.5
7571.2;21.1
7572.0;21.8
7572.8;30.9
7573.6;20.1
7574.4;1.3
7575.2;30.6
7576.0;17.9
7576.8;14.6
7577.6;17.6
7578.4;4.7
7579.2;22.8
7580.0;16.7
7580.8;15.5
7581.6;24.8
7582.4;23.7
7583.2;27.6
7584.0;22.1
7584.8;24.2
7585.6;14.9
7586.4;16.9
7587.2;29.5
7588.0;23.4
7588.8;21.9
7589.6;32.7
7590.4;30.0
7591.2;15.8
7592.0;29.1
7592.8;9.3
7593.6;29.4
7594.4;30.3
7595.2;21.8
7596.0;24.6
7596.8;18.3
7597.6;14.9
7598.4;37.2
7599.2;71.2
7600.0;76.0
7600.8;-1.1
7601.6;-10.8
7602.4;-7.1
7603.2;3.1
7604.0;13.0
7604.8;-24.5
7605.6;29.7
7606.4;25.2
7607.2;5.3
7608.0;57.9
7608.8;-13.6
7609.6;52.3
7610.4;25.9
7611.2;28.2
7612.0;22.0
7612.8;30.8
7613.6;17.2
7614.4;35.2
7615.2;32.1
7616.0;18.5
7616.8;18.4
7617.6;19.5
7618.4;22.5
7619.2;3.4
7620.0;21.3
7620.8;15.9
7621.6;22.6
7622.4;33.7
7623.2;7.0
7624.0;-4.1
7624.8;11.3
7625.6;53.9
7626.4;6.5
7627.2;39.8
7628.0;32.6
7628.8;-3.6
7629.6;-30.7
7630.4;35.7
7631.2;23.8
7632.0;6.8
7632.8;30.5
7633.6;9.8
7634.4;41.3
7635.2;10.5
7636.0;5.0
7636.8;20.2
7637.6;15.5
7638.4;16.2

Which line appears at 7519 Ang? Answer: H-alpha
